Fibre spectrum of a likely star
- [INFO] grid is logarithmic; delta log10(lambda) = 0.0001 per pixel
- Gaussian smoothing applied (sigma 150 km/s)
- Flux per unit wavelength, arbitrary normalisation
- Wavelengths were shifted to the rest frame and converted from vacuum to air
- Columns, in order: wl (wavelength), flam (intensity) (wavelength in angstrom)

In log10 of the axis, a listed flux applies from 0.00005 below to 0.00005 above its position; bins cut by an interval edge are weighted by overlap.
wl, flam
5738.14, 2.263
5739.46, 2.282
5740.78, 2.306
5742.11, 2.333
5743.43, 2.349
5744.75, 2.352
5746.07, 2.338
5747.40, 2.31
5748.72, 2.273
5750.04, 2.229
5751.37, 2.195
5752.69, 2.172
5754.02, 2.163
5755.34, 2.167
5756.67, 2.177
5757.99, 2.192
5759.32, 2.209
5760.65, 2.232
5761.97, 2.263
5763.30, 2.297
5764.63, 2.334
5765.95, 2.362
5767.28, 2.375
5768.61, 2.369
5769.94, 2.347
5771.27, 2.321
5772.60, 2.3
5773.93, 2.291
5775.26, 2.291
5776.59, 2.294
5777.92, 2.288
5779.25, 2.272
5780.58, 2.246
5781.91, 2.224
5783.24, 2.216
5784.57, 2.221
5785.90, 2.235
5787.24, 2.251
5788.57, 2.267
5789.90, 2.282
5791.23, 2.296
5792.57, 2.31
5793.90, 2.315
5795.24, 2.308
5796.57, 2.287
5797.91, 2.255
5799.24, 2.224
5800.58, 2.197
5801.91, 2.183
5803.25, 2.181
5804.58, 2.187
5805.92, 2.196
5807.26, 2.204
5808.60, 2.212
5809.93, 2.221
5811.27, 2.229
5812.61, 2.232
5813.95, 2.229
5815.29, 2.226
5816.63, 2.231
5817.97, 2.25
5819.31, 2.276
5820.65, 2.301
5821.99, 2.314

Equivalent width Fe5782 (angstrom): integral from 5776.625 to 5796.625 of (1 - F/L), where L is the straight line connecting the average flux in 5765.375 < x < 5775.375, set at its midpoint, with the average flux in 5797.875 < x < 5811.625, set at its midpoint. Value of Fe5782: 0.04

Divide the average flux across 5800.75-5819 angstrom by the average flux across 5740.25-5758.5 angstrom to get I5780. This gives 1.0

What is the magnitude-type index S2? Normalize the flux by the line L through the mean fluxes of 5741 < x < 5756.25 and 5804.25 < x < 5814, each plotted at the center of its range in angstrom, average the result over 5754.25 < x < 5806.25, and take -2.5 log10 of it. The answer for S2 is -0.013 mag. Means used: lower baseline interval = 2.26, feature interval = 2.26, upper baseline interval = 2.21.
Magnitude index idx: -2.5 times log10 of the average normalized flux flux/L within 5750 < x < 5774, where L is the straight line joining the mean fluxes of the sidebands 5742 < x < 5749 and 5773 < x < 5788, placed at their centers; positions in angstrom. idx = 0.02 mag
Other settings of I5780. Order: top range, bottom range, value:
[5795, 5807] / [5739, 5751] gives 0.96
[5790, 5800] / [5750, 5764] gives 1.03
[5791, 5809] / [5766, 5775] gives 0.96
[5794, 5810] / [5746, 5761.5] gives 1.00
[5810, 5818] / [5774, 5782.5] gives 0.98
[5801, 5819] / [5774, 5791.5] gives 0.98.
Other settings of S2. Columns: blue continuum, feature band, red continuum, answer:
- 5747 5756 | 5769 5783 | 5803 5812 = -0.04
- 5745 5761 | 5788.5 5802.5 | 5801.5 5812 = -0.03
